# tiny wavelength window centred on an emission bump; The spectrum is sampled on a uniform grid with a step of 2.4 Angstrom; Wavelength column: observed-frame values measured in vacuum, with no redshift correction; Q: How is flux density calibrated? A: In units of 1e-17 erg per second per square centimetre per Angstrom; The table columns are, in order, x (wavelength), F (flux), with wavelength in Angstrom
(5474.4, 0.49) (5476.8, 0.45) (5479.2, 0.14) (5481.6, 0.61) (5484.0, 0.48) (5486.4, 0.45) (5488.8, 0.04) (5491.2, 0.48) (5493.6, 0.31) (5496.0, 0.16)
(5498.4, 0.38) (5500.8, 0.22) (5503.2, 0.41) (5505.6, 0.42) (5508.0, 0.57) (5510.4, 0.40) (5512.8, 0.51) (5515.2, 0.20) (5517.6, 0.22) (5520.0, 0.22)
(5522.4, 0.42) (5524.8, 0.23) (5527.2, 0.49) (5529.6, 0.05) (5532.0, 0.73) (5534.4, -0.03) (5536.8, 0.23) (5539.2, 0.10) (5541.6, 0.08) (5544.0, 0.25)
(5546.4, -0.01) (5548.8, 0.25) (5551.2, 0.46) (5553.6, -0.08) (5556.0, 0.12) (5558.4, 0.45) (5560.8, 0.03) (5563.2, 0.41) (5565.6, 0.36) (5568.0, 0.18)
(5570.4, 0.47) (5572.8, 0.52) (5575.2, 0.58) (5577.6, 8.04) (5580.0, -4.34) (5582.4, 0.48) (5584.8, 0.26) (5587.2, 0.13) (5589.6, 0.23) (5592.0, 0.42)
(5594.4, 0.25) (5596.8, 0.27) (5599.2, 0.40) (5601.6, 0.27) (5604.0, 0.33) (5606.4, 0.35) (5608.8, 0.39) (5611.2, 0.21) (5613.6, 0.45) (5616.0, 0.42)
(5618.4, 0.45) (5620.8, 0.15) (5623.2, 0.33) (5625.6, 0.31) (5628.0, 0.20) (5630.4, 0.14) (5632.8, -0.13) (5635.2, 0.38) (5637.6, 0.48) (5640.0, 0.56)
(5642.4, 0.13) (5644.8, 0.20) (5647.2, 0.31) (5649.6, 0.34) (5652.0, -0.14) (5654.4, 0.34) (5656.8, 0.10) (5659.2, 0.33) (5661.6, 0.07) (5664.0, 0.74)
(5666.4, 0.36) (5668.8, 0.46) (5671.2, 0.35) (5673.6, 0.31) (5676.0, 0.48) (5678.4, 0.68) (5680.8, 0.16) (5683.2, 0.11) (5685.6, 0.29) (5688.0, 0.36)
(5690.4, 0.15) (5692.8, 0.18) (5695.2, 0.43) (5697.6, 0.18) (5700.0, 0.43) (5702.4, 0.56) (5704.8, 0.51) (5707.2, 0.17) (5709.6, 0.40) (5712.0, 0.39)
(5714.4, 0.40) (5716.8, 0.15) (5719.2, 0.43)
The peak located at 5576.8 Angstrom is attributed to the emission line Mg II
